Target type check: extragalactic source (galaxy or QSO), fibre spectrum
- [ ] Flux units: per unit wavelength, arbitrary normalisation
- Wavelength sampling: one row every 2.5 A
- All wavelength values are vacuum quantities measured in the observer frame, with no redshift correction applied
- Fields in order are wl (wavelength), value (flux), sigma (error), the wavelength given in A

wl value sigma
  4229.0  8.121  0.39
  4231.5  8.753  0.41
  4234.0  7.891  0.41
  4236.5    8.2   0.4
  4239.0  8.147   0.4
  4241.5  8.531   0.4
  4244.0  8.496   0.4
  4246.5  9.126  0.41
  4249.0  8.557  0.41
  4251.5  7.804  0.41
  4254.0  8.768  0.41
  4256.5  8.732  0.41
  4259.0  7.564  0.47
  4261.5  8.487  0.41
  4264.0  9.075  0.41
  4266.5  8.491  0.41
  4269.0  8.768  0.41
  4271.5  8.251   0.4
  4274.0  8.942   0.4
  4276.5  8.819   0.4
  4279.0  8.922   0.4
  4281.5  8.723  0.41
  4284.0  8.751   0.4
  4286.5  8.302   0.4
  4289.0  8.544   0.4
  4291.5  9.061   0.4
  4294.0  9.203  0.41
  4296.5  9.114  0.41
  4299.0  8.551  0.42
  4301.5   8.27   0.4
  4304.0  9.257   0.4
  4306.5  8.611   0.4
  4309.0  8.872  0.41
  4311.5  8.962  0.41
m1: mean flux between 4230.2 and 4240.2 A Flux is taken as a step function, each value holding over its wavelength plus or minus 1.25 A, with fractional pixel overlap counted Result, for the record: 8.25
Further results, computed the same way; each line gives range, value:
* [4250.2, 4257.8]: 8.43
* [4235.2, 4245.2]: 8.34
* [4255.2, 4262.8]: 8.27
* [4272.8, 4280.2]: 8.89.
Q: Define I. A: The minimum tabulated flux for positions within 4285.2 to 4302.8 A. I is 8.27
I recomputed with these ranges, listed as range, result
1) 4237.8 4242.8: 8.147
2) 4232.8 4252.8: 7.804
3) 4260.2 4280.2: 8.251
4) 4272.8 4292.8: 8.302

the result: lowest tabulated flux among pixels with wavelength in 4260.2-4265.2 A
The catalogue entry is 8.487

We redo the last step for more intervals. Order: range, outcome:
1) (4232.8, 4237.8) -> 7.891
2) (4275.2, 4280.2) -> 8.819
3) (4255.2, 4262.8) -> 7.564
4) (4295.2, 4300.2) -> 8.551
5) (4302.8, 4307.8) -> 8.611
